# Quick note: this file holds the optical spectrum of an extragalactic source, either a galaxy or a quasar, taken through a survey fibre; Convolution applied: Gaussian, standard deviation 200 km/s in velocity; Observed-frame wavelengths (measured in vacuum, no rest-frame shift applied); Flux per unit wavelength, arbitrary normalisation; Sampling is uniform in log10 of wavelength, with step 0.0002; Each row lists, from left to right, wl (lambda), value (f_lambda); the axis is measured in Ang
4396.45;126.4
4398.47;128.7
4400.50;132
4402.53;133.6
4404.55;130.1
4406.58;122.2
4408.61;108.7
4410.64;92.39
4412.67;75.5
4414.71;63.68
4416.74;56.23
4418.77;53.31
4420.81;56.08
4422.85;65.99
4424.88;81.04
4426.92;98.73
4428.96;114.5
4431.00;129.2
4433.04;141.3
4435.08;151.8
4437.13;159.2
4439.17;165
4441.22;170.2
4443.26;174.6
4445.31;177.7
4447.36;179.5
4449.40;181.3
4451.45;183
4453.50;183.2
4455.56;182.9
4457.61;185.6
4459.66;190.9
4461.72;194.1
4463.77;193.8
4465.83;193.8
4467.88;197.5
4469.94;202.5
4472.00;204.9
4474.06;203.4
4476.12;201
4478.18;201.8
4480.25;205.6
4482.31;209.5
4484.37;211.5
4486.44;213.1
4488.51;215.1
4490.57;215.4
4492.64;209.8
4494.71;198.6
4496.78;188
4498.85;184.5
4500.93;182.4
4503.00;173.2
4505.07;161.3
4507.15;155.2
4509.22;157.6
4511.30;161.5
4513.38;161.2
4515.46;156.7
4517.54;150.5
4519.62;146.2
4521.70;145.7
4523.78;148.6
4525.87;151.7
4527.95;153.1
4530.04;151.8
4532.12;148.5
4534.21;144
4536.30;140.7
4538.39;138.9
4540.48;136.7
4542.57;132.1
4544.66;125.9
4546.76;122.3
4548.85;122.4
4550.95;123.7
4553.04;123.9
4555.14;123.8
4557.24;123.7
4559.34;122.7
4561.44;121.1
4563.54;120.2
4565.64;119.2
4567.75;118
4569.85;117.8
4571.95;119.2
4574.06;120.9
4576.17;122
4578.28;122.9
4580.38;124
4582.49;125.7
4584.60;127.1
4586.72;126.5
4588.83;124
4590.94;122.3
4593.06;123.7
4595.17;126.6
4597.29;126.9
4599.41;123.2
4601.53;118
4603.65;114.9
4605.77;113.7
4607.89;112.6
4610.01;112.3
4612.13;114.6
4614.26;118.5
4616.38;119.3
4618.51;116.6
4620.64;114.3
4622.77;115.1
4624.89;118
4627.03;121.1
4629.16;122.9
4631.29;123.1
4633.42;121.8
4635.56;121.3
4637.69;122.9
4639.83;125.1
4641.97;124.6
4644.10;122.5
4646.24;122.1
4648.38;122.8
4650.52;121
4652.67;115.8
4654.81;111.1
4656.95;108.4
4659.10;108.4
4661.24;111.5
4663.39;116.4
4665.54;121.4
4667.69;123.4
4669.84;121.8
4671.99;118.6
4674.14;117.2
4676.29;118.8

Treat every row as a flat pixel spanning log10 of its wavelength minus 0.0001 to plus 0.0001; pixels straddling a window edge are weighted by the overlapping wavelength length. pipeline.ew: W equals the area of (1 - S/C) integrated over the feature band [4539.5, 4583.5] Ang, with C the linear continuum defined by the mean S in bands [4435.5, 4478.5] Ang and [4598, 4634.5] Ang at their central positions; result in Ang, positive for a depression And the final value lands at 5.6 Ang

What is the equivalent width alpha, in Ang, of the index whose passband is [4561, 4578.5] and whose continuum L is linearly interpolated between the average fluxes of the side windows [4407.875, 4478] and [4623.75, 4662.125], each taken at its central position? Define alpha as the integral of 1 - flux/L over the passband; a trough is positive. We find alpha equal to 1.3 Ang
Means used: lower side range 148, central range 120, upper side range 119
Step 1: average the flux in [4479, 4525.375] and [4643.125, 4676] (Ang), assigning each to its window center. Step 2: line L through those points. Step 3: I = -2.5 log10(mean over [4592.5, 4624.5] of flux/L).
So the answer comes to 0.167 mag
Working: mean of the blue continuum 179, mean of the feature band 118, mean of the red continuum 118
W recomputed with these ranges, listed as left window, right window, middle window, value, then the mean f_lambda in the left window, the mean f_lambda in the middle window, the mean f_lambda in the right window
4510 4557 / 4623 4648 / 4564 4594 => 2.3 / 141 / 122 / 122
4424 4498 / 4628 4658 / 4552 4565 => 2.3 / 181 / 122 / 120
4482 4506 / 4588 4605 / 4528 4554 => 4.4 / 197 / 135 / 122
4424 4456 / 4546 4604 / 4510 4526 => -2.0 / 154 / 153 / 122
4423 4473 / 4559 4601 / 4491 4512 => -4.2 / 166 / 179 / 123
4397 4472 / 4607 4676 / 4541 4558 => 0.5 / 141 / 125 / 118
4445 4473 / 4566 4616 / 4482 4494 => -2.6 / 190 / 212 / 121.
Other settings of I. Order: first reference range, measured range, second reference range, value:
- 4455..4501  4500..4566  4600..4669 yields 0.20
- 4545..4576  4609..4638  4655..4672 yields -0.01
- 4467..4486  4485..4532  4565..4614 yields 0.06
